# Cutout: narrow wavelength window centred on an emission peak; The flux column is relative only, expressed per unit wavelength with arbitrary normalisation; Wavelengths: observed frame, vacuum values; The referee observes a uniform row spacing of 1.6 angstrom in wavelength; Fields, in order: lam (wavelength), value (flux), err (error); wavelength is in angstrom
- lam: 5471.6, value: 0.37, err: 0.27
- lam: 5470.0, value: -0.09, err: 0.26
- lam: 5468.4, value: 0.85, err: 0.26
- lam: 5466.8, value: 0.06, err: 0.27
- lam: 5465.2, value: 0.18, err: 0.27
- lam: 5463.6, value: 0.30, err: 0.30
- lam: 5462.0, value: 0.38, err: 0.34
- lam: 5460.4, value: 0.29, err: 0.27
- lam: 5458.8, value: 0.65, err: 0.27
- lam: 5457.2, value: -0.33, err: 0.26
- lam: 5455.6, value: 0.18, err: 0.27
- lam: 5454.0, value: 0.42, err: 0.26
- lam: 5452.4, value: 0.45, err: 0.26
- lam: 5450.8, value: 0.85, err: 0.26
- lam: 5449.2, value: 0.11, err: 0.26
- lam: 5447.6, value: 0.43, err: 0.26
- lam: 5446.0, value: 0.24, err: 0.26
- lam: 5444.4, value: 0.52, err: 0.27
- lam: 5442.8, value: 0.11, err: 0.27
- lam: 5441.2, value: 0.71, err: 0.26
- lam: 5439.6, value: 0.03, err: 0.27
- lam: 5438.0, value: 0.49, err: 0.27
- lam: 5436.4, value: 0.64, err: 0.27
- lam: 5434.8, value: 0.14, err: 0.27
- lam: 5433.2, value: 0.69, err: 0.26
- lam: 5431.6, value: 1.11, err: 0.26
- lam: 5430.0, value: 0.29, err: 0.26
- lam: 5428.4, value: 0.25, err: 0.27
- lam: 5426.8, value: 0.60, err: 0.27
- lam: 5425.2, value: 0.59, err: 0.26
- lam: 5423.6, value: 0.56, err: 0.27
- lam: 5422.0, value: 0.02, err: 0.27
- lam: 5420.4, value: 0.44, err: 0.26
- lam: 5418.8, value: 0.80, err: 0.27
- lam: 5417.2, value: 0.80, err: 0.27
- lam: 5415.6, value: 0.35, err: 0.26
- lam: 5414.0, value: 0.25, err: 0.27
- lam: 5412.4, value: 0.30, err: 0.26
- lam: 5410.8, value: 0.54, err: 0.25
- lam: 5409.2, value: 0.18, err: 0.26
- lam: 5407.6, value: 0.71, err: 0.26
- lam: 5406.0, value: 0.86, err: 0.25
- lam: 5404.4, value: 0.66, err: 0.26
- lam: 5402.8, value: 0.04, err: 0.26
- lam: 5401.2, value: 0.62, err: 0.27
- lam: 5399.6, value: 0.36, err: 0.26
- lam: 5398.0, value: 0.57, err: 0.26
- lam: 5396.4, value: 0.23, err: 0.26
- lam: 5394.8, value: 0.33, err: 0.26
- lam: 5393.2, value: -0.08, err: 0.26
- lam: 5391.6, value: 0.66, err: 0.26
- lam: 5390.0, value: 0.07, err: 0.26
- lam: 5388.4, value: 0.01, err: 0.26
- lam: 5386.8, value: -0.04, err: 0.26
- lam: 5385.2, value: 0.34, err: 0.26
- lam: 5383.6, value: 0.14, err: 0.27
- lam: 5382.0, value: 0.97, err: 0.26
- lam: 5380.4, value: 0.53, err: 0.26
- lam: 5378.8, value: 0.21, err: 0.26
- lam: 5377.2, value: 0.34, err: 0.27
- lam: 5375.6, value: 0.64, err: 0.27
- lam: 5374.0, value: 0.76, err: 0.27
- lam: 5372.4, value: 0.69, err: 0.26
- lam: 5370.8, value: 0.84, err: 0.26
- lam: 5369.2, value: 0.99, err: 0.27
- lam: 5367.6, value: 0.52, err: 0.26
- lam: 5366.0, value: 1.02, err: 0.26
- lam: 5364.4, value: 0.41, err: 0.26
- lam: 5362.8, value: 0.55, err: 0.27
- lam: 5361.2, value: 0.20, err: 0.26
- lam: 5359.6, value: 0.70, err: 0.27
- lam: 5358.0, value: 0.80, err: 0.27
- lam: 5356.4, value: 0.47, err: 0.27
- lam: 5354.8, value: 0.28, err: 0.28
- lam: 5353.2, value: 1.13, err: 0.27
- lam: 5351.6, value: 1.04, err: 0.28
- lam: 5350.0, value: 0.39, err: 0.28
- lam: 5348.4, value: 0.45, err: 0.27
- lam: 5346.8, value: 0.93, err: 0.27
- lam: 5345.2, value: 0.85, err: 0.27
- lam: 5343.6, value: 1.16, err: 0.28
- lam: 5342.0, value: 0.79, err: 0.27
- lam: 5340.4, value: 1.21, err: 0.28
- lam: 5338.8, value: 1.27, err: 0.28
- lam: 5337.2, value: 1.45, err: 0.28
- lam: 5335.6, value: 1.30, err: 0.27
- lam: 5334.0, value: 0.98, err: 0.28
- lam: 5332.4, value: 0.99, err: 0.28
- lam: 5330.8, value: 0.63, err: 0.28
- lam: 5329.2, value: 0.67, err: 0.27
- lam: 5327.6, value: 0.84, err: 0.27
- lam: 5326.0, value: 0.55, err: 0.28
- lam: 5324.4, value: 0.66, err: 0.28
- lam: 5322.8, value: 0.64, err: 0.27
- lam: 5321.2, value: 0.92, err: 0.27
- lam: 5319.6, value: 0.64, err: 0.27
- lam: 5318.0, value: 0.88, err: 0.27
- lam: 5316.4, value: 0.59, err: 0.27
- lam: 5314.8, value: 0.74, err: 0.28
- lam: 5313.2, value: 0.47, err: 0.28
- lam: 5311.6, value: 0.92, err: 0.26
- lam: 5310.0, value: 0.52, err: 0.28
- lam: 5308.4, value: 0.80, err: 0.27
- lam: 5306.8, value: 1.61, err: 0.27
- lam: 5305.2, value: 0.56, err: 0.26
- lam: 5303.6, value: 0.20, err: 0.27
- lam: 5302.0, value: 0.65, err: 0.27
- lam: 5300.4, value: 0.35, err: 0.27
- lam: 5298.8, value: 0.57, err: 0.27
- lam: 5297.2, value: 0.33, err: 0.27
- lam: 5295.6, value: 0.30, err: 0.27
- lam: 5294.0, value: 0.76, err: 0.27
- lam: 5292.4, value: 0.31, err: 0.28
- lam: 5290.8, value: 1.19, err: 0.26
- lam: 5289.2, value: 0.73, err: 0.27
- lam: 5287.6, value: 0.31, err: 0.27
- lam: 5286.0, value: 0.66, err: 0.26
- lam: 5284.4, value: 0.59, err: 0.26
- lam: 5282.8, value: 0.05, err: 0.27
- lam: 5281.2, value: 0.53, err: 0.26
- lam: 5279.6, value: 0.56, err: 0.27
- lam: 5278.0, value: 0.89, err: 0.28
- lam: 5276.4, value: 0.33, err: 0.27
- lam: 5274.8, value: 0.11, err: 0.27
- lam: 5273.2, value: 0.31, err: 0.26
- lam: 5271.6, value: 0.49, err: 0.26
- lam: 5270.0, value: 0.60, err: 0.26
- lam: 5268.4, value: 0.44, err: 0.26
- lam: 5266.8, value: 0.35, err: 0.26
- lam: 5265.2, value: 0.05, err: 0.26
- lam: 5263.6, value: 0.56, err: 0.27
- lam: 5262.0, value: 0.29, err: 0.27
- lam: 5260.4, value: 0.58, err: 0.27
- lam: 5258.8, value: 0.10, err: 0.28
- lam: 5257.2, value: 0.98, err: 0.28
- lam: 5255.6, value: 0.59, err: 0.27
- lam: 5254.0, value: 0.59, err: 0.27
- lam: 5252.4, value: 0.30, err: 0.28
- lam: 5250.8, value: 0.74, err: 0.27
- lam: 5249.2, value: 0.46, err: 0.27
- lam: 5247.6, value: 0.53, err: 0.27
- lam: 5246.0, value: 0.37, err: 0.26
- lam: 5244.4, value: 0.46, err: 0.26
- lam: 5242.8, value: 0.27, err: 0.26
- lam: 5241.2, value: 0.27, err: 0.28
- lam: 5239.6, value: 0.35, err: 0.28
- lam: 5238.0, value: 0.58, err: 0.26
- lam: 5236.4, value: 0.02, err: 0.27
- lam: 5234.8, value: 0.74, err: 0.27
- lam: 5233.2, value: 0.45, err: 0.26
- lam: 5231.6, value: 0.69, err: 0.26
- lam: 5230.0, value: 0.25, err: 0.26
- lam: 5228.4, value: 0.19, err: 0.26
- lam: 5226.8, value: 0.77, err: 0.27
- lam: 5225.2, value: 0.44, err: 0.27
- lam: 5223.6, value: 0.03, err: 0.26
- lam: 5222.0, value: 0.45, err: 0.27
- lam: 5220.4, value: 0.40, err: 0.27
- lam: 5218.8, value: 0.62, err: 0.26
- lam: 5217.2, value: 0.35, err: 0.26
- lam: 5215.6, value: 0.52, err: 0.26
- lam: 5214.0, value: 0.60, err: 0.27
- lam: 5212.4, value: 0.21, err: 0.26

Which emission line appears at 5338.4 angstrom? C IV 1549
